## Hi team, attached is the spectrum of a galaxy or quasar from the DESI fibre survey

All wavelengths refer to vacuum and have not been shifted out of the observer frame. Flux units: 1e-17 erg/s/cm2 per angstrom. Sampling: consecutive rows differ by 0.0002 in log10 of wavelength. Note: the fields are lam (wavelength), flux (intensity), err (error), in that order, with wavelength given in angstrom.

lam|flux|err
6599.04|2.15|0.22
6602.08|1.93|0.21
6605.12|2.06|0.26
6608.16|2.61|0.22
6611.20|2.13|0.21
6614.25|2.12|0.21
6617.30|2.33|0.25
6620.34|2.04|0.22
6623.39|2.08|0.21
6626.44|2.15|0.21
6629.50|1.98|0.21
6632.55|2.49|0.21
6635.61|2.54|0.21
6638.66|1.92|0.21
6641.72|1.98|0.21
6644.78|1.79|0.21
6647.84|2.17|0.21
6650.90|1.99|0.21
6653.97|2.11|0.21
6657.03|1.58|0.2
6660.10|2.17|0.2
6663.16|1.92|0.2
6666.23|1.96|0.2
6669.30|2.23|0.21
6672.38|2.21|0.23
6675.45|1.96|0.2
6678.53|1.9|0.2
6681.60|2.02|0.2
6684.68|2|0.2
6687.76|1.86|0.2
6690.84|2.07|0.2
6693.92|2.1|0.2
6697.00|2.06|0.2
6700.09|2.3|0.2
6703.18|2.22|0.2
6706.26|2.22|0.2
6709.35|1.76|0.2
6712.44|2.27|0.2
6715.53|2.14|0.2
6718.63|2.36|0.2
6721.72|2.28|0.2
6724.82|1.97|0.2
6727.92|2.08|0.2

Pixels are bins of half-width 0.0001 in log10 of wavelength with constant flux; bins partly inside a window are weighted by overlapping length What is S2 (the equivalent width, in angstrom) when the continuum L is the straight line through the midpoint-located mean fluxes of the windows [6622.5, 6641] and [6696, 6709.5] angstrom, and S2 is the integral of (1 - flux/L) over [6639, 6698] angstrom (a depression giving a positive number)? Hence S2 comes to 4.5 angstrom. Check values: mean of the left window 2.19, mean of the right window 2.15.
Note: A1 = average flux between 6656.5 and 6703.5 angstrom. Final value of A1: 2.04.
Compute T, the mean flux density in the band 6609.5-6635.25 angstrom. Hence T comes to 2.18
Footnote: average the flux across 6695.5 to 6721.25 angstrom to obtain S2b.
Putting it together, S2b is 2.17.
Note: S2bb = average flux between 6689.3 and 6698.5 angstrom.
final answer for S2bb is 2.08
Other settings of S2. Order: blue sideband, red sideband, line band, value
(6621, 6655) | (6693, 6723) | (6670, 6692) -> 1.4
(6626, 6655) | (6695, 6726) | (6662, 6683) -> 1.0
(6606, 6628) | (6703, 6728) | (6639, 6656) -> 1.5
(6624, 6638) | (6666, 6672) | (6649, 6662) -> 1.3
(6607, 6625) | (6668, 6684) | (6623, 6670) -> 1.6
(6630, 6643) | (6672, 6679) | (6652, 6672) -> 0.7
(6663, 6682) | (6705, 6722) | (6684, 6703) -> 0.2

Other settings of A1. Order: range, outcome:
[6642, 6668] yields 1.96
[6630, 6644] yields 2.19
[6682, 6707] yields 2.1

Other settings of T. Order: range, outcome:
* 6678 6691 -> 1.97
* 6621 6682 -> 2.06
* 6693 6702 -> 2.16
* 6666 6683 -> 2.05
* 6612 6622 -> 2.16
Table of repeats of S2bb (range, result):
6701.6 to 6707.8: 2.22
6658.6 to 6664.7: 2.05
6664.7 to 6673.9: 2.13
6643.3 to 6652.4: 1.99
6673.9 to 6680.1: 1.93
